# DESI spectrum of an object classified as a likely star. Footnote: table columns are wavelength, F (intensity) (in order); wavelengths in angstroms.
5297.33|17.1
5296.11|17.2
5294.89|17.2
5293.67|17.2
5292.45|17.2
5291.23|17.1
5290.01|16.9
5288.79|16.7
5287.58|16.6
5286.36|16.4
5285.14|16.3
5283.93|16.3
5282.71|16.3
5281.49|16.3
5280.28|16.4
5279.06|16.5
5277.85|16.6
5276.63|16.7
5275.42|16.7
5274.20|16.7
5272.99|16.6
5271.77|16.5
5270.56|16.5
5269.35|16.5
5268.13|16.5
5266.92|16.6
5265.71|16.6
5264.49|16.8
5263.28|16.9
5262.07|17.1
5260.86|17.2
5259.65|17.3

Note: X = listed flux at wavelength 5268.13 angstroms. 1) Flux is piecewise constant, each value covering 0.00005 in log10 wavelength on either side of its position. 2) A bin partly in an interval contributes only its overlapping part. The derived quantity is 16.5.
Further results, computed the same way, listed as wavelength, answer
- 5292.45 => 17.2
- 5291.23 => 17.1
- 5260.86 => 17.2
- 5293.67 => 17.2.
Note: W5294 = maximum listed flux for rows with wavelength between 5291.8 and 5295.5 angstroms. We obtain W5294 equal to 17.2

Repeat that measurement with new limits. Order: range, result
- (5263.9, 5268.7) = 16.8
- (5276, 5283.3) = 16.7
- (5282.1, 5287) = 16.4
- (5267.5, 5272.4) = 16.5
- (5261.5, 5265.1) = 17.1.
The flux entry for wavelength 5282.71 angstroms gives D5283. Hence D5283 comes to 16.3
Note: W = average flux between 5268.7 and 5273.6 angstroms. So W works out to 16.5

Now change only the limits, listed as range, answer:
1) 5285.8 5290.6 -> 16.7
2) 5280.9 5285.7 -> 16.3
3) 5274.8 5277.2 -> 16.7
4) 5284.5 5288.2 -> 16.5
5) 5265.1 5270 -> 16.5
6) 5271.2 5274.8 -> 16.6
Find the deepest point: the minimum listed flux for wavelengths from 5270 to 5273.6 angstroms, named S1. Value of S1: 16.5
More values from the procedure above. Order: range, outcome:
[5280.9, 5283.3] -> 16.3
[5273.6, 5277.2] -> 16.7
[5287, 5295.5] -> 16.6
